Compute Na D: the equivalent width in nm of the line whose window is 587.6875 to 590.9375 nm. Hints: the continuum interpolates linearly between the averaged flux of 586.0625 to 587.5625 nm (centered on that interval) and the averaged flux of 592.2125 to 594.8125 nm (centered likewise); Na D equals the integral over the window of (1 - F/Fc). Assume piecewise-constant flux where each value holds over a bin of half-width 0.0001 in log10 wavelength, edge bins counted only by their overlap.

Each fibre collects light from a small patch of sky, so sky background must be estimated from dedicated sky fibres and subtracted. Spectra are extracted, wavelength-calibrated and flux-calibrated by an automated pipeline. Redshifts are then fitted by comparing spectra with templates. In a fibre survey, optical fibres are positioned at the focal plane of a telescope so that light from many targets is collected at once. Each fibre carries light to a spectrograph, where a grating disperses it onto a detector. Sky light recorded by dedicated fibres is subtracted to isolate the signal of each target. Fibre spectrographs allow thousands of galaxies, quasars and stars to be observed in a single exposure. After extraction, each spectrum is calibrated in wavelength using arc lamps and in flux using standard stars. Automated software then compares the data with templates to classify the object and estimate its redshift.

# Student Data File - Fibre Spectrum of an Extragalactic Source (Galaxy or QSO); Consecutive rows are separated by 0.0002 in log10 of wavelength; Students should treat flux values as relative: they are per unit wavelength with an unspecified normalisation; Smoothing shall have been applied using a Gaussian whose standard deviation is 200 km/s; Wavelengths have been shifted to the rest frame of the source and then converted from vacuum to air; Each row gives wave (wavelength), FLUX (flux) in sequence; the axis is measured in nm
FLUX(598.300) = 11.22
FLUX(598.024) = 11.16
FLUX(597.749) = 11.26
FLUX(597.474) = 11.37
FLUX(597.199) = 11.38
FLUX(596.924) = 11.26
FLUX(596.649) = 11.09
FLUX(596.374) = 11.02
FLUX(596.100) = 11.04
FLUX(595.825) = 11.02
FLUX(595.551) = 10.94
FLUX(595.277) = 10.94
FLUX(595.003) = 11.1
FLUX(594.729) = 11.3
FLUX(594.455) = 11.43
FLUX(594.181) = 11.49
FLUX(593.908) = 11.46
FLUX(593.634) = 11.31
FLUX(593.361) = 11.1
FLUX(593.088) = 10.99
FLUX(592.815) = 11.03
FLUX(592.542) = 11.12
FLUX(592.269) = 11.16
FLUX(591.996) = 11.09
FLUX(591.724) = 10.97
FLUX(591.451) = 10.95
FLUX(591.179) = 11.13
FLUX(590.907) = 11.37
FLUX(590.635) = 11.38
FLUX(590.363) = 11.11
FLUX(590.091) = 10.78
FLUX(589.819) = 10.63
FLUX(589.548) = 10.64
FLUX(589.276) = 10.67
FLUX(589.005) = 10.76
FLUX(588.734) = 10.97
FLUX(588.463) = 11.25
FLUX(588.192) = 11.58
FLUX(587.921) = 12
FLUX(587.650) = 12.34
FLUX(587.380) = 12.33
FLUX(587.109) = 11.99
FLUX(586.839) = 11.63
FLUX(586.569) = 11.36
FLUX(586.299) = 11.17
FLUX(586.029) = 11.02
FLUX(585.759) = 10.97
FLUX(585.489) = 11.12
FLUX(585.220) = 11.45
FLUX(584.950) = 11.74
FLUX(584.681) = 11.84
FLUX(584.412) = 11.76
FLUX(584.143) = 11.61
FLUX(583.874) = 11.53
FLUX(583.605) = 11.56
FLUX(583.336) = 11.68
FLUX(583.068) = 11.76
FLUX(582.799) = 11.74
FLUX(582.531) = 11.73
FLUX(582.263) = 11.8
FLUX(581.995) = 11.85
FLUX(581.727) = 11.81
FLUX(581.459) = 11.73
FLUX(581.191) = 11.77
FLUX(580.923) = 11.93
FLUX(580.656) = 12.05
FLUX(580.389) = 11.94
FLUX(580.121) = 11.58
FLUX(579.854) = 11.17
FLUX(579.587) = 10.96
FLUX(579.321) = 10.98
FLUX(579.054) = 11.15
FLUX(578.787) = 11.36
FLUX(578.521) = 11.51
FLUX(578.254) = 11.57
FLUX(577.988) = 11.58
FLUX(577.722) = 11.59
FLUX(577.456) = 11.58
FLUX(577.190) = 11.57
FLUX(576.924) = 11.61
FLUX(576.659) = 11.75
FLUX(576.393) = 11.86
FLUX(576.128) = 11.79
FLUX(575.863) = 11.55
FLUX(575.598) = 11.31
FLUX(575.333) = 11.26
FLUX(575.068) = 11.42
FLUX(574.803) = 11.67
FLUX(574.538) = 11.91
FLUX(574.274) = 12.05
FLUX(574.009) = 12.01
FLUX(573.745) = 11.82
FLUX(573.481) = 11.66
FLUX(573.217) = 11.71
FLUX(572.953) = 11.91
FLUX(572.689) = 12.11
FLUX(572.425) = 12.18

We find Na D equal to 0.11 nm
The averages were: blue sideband 11.7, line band 11.1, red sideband 11.2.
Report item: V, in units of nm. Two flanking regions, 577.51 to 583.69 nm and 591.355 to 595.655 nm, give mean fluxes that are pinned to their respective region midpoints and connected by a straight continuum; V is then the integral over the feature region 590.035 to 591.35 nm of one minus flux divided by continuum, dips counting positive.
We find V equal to 0.009 nm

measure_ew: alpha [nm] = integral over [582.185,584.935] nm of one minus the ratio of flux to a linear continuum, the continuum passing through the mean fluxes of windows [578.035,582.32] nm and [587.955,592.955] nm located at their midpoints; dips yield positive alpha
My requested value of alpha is -0.073 nm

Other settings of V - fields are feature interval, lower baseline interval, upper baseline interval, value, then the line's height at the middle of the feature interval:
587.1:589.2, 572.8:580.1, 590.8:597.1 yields -0.059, 11.3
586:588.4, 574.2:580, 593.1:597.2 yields -0.086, 11.3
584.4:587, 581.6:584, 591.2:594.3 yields 0.036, 11.6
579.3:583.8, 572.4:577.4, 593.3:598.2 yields -0.039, 11.6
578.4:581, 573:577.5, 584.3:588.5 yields 0.045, 11.7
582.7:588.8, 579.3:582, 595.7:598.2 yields -0.053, 11.5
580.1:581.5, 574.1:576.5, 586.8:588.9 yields -0.020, 11.7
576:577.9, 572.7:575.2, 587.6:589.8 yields 0.001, 11.7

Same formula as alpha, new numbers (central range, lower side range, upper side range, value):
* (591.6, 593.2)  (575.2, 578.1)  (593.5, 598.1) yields 0.031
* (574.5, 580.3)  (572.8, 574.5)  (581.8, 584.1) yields 0.156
